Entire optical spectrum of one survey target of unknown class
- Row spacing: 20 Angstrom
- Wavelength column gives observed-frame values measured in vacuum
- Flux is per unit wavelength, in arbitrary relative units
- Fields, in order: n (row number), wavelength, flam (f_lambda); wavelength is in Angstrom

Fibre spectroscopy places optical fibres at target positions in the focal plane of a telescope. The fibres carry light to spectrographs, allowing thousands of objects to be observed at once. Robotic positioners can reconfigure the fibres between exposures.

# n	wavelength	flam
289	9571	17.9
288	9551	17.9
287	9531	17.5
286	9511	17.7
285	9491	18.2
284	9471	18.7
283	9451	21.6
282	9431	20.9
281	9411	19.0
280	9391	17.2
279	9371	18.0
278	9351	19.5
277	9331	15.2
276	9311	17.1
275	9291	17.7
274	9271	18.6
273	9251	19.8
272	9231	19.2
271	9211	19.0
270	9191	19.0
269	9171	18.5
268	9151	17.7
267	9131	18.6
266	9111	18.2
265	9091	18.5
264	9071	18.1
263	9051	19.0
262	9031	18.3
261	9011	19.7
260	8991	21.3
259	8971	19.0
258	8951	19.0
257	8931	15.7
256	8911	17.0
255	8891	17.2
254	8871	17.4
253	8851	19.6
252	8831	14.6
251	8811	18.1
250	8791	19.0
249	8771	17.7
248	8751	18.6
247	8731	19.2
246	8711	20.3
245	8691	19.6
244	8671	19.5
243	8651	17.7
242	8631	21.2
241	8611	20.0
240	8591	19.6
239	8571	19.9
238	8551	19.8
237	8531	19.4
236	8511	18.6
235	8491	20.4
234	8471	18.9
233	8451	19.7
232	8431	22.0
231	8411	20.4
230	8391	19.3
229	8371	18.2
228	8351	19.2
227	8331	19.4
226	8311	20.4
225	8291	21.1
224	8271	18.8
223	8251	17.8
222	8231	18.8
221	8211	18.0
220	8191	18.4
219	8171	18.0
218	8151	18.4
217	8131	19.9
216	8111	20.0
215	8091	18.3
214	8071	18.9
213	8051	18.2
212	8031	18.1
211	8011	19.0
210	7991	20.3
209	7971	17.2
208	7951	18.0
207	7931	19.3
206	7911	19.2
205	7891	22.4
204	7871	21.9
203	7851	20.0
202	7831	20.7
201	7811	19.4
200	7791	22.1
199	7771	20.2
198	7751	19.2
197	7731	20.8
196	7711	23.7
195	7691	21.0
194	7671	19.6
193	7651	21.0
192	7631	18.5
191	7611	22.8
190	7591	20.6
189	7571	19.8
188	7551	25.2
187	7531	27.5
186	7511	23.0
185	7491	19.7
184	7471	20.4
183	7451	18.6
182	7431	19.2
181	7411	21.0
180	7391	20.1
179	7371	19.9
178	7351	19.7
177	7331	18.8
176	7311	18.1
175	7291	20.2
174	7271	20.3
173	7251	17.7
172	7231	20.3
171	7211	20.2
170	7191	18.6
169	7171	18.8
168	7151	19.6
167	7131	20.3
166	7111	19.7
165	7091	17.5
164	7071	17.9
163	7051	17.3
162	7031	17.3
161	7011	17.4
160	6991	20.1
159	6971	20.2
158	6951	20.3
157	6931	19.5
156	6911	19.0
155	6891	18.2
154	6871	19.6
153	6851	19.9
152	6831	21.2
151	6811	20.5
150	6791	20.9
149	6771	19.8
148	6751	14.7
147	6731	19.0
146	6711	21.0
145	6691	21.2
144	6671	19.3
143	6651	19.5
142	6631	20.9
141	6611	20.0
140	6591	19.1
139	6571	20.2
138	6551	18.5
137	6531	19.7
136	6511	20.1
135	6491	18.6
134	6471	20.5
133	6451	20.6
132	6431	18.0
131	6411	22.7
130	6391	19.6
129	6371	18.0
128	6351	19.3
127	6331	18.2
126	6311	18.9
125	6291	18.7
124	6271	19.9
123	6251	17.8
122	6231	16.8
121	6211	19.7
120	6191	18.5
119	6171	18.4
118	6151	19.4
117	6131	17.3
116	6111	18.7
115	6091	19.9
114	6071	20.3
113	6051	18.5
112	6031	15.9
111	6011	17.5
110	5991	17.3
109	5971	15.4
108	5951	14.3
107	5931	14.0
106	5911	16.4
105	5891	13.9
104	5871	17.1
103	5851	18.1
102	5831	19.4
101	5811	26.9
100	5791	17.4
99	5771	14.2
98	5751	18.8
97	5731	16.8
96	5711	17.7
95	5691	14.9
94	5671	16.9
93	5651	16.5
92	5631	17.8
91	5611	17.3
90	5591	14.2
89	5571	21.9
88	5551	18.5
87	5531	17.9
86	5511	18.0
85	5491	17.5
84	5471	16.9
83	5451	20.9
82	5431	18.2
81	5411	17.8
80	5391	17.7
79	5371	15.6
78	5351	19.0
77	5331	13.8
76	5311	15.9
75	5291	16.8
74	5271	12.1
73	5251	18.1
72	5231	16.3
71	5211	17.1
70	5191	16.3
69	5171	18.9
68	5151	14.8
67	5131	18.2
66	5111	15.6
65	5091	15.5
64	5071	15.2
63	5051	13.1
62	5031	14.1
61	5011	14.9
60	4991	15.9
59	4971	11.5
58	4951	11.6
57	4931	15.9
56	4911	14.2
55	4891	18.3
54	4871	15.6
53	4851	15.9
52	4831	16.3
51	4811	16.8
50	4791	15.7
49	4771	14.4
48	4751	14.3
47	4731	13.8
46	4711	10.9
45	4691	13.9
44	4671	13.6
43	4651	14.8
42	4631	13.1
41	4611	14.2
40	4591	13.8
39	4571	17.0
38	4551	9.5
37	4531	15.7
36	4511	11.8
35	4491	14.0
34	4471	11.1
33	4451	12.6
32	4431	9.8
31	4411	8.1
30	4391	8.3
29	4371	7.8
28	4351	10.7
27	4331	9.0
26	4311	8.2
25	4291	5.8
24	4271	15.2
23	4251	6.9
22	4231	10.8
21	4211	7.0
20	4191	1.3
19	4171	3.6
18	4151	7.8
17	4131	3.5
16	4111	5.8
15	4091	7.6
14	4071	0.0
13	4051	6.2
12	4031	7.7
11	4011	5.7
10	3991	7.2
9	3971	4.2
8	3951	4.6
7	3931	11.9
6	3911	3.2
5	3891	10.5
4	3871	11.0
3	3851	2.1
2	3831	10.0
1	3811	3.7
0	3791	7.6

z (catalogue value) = 0.146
